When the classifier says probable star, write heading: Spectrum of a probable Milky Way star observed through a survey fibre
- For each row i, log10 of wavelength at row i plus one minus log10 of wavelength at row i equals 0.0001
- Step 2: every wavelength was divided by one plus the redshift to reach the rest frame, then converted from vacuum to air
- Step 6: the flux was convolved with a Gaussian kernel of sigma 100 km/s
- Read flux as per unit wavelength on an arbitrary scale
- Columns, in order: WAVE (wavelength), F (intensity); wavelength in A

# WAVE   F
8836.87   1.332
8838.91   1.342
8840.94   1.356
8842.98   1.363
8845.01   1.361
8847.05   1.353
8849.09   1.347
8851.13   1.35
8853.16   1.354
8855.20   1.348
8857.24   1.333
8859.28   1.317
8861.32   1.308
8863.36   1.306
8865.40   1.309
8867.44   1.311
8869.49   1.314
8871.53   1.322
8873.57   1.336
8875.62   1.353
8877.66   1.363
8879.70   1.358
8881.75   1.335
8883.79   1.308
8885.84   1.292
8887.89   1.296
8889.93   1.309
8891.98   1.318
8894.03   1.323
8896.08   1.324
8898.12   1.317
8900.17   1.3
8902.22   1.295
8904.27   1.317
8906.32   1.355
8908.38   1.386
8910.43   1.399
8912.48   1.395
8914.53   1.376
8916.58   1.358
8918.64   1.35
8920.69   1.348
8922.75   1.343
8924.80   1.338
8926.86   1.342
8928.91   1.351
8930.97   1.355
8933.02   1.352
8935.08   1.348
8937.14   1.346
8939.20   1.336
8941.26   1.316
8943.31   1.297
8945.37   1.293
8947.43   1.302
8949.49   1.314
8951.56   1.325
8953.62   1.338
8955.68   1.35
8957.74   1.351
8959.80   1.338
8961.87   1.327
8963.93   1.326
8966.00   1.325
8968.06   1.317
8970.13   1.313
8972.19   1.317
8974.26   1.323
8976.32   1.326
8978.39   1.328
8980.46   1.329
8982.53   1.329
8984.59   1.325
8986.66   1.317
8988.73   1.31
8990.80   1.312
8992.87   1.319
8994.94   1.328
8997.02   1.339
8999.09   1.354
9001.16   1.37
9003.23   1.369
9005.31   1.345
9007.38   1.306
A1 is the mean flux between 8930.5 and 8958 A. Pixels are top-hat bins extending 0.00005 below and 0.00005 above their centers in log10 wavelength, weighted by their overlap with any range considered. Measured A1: 1.33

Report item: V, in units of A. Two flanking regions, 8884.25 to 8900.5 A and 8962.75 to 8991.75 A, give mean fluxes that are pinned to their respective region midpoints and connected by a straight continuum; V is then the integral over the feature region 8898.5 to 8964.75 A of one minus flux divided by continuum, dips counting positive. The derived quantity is -1.21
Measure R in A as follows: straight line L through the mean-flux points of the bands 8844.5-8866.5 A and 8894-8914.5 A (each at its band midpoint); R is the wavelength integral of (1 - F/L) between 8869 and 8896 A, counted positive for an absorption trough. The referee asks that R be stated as 0.3 A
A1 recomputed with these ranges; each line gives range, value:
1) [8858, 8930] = 1.33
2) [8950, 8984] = 1.33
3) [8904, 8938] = 1.36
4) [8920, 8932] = 1.35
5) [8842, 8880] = 1.34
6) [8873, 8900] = 1.32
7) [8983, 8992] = 1.32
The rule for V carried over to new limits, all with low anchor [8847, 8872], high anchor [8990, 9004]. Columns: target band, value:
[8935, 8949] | 0.19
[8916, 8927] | -0.10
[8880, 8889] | 0.12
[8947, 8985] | 0.33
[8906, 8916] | -0.38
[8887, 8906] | 0.27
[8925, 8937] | -0.12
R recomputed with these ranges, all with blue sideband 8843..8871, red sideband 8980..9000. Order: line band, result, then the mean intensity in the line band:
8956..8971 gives -0.02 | 1.33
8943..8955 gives 0.13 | 1.31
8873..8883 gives -0.13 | 1.35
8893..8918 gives -0.29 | 1.35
